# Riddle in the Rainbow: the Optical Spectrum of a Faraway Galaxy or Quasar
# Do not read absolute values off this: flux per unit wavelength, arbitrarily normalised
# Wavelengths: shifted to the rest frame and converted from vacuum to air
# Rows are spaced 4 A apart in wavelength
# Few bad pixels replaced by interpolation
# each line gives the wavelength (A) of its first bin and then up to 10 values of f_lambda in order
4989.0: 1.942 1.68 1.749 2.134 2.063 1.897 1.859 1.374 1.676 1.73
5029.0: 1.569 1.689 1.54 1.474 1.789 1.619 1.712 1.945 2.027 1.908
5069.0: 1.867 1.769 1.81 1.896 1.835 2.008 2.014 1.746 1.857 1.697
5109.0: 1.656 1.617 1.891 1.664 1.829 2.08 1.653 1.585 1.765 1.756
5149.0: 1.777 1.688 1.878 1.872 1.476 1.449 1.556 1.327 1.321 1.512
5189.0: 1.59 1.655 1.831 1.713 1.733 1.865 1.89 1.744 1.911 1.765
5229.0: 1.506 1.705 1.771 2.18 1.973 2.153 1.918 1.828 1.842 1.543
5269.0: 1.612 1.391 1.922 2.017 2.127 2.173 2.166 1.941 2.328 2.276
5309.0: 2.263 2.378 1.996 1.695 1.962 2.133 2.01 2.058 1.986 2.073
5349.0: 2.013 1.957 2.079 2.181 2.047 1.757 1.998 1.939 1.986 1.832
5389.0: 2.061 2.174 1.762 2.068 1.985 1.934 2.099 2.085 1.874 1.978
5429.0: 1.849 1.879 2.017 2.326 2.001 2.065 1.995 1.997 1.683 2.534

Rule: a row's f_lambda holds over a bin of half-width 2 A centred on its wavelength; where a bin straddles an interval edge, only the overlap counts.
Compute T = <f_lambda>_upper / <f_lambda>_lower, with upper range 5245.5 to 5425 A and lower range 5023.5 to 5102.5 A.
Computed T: 1.11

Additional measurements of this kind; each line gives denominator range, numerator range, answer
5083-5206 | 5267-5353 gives 1.18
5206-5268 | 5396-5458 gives 1.09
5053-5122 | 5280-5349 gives 1.14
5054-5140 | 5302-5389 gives 1.11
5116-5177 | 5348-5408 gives 1.16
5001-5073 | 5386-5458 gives 1.14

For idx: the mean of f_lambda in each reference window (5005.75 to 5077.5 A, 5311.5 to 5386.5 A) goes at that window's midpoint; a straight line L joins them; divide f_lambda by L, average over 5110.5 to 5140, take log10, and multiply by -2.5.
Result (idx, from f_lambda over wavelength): 0.033 mag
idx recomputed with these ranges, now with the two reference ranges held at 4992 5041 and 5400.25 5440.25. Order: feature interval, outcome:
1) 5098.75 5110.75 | 0.032 mag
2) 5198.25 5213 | 0.038 mag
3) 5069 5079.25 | -0.021 mag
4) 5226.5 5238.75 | 0.127 mag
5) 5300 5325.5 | -0.114 mag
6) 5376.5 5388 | 0.018 mag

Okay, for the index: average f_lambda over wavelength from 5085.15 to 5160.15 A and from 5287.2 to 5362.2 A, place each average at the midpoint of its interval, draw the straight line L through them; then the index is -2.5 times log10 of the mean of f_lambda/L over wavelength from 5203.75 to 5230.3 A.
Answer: 0.086 mag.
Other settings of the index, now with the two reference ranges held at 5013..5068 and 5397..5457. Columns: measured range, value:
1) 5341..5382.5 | -0.03 mag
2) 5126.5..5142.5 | 0.00 mag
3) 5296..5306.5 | -0.16 mag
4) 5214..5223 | 0.00 mag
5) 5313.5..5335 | -0.04 mag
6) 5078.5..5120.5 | -0.04 mag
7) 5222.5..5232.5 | 0.12 mag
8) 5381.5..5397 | -0.01 mag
